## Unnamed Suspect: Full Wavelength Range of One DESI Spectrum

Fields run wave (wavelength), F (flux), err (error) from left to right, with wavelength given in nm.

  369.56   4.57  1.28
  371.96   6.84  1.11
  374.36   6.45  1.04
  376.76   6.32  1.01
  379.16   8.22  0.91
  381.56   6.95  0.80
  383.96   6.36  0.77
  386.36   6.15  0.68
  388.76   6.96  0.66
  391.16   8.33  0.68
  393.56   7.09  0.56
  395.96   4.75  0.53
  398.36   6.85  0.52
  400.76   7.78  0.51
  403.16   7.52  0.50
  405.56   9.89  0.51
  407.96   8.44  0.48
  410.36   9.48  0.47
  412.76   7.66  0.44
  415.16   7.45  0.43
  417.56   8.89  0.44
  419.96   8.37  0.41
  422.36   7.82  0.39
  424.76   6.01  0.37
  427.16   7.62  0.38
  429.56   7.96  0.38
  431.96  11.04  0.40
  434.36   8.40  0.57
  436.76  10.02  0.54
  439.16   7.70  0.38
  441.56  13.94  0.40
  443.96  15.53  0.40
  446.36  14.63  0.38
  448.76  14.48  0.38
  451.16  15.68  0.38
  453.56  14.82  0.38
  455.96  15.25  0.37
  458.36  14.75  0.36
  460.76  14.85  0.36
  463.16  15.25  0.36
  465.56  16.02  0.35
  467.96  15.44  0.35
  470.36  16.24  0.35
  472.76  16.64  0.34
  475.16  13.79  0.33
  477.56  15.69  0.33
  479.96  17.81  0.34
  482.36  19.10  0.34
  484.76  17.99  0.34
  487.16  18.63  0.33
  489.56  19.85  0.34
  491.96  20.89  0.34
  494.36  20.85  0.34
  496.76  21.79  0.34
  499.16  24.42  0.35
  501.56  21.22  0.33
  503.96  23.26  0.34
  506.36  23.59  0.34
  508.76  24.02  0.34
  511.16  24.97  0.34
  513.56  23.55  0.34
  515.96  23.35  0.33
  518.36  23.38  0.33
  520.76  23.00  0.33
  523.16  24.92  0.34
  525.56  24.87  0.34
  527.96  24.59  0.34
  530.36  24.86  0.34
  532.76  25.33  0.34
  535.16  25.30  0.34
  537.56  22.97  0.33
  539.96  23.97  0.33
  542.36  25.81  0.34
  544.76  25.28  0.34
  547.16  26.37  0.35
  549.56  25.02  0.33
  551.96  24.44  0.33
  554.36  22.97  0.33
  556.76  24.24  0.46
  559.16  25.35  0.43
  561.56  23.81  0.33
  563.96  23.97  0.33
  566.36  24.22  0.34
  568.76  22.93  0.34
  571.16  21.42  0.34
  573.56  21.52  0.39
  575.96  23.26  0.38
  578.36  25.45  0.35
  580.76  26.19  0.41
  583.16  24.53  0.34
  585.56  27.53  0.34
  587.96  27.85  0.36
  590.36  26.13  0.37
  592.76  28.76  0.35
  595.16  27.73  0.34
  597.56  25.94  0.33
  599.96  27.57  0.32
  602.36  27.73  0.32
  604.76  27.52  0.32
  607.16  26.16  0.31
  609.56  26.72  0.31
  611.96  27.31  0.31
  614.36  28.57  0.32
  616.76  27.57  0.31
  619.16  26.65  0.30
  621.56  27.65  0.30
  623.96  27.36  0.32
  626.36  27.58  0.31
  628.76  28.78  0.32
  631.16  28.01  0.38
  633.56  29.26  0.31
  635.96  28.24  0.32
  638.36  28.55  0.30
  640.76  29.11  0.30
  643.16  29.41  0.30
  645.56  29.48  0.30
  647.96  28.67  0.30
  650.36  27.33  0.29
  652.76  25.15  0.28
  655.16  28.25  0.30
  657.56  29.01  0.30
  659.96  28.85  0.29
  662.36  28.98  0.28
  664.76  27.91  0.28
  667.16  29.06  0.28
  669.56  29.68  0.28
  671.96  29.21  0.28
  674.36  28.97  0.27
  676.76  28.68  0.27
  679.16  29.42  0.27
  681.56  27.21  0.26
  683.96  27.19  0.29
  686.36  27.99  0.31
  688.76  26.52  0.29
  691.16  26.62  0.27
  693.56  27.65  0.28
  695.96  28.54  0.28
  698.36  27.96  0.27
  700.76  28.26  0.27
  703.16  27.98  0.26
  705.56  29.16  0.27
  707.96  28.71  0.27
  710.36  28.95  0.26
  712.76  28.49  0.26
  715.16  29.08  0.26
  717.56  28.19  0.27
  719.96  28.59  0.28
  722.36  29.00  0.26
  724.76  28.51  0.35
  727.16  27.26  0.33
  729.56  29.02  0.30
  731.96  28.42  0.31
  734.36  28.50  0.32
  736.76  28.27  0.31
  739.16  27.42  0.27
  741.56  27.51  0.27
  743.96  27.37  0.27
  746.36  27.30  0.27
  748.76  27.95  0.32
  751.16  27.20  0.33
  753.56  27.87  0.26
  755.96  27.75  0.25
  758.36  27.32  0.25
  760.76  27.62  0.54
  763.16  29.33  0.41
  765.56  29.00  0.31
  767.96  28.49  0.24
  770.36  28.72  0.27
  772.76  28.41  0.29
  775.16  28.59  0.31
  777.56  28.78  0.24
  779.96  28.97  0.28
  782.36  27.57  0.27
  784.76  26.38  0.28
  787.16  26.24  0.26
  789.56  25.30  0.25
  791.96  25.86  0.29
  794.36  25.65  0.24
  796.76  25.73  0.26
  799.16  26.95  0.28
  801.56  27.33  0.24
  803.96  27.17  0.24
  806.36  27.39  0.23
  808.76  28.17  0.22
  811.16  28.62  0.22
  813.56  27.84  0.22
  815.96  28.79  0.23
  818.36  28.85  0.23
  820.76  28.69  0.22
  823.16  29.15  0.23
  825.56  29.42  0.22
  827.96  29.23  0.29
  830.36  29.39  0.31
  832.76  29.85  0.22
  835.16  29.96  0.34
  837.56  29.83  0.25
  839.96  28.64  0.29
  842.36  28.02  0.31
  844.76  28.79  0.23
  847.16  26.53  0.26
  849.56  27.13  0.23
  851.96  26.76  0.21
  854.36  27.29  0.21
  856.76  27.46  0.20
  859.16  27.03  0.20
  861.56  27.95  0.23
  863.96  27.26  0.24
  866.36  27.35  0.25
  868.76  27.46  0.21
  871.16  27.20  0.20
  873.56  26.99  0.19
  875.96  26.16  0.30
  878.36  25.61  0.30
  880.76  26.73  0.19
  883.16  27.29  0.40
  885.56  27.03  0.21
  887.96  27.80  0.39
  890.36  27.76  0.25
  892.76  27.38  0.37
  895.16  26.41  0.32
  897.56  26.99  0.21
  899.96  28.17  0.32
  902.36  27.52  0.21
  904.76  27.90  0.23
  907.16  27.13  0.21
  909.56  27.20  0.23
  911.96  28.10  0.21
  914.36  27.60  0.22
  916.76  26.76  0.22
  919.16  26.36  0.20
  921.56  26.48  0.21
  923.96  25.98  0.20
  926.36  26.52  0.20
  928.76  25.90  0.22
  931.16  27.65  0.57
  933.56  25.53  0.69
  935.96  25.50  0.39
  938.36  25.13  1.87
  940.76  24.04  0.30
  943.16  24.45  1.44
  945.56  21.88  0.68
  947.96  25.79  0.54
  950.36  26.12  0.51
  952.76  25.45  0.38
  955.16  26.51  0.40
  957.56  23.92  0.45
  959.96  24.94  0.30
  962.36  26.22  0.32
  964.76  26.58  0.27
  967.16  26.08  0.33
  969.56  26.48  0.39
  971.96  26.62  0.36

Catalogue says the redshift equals 0.11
